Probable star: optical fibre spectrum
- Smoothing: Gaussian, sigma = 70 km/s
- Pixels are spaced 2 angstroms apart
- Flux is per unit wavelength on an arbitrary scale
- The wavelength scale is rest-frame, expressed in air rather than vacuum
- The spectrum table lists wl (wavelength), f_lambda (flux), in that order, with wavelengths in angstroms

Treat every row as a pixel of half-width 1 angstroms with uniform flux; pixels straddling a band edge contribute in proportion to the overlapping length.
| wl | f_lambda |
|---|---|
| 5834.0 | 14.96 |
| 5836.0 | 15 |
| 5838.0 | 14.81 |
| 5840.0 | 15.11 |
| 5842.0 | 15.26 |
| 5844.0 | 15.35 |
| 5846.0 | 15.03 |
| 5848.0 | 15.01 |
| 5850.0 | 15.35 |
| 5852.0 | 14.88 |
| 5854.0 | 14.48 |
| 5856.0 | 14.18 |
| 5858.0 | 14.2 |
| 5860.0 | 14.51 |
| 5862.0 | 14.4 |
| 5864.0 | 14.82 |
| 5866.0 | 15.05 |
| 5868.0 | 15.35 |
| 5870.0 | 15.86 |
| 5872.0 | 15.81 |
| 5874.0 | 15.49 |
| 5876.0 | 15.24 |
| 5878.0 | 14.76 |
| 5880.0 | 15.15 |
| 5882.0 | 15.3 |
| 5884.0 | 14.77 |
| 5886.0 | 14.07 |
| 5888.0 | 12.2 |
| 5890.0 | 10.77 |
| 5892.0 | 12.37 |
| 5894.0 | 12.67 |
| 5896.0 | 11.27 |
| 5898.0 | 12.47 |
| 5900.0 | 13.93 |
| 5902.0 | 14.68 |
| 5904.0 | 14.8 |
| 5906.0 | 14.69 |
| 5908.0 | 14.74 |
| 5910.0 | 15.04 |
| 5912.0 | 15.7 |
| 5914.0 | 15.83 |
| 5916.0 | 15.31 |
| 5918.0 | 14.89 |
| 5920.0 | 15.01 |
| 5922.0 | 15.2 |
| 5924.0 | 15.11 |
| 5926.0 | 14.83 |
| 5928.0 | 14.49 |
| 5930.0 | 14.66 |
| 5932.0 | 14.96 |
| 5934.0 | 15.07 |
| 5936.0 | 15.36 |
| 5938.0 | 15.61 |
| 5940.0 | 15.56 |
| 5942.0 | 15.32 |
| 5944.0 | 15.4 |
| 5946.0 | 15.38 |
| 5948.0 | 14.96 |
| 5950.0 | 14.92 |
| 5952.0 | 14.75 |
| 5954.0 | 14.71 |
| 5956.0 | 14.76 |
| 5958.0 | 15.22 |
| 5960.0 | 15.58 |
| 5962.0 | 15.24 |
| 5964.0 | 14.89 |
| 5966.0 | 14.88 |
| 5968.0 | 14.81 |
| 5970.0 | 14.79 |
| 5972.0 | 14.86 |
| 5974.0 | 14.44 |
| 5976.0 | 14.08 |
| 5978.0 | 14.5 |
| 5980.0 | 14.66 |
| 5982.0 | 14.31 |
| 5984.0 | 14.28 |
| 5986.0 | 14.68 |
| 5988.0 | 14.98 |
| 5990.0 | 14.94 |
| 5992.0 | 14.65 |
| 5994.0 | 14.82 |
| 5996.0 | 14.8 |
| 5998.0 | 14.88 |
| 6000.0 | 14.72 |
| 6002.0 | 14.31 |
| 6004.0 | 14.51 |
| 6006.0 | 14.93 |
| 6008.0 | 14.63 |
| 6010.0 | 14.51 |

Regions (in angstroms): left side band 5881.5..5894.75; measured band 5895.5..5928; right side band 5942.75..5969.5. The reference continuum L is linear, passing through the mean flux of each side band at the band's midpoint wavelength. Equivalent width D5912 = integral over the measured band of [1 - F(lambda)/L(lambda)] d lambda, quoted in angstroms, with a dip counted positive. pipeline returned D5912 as -2.0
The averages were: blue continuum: 13.1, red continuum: 15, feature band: 14.6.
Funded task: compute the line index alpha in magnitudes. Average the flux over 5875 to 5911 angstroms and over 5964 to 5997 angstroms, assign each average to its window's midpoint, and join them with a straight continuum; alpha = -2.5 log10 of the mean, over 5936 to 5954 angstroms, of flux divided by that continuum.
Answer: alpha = -0.07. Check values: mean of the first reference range 13.8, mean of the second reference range 14.7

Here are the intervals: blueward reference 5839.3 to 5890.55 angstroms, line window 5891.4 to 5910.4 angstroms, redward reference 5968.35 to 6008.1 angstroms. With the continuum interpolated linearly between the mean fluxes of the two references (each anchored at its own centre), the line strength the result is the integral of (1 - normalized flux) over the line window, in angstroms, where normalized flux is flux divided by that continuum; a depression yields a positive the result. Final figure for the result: 1.4 angstroms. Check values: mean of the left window 14.7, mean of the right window 14.6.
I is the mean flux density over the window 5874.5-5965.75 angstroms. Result 14.6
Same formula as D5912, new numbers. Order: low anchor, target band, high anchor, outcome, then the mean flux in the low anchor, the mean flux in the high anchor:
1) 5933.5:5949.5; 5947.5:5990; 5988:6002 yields 0.8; 15.3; 14.8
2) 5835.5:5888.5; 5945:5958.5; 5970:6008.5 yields -0.2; 14.9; 14.6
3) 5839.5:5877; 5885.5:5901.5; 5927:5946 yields 2.8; 15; 15.2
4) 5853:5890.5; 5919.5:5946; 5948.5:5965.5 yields -0.4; 14.6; 15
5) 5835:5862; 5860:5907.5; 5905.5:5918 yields 2.7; 14.8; 15.2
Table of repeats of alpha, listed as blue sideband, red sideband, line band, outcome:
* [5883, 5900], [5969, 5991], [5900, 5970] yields -0.11 mag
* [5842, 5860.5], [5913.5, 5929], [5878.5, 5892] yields 0.10 mag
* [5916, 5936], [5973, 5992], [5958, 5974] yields -0.02 mag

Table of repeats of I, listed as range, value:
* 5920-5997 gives 14.9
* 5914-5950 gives 15.1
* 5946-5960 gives 15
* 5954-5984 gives 14.8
